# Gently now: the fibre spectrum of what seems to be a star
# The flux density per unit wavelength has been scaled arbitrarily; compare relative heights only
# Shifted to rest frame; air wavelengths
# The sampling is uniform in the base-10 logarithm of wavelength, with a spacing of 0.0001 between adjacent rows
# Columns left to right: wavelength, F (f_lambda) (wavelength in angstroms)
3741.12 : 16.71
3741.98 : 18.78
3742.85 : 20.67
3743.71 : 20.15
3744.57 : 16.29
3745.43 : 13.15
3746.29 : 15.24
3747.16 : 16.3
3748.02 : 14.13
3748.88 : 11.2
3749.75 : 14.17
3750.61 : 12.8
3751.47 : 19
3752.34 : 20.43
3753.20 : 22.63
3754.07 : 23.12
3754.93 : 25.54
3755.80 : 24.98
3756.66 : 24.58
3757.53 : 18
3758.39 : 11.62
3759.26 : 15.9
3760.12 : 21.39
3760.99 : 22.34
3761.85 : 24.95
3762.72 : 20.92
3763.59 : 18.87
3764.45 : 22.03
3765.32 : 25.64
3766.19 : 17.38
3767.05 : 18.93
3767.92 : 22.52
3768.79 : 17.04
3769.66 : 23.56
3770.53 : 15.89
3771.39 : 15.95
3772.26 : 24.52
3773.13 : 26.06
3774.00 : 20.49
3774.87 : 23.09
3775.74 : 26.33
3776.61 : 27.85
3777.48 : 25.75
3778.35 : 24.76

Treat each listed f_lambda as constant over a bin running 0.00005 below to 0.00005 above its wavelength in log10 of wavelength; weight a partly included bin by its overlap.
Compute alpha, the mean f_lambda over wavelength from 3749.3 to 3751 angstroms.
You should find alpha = 13.5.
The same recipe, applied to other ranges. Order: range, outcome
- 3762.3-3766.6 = 21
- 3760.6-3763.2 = 22.7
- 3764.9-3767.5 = 20.6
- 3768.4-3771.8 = 18.2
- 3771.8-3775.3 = 23.5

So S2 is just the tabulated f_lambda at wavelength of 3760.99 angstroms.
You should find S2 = 22.34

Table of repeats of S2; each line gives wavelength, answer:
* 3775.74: 26.33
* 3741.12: 16.71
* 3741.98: 18.78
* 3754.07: 23.12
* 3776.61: 27.85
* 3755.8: 24.98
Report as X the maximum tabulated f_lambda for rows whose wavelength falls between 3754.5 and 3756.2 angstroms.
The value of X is 25.54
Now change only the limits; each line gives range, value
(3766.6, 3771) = 23.56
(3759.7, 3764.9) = 24.95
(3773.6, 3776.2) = 26.33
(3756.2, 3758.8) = 24.58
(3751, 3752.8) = 20.43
